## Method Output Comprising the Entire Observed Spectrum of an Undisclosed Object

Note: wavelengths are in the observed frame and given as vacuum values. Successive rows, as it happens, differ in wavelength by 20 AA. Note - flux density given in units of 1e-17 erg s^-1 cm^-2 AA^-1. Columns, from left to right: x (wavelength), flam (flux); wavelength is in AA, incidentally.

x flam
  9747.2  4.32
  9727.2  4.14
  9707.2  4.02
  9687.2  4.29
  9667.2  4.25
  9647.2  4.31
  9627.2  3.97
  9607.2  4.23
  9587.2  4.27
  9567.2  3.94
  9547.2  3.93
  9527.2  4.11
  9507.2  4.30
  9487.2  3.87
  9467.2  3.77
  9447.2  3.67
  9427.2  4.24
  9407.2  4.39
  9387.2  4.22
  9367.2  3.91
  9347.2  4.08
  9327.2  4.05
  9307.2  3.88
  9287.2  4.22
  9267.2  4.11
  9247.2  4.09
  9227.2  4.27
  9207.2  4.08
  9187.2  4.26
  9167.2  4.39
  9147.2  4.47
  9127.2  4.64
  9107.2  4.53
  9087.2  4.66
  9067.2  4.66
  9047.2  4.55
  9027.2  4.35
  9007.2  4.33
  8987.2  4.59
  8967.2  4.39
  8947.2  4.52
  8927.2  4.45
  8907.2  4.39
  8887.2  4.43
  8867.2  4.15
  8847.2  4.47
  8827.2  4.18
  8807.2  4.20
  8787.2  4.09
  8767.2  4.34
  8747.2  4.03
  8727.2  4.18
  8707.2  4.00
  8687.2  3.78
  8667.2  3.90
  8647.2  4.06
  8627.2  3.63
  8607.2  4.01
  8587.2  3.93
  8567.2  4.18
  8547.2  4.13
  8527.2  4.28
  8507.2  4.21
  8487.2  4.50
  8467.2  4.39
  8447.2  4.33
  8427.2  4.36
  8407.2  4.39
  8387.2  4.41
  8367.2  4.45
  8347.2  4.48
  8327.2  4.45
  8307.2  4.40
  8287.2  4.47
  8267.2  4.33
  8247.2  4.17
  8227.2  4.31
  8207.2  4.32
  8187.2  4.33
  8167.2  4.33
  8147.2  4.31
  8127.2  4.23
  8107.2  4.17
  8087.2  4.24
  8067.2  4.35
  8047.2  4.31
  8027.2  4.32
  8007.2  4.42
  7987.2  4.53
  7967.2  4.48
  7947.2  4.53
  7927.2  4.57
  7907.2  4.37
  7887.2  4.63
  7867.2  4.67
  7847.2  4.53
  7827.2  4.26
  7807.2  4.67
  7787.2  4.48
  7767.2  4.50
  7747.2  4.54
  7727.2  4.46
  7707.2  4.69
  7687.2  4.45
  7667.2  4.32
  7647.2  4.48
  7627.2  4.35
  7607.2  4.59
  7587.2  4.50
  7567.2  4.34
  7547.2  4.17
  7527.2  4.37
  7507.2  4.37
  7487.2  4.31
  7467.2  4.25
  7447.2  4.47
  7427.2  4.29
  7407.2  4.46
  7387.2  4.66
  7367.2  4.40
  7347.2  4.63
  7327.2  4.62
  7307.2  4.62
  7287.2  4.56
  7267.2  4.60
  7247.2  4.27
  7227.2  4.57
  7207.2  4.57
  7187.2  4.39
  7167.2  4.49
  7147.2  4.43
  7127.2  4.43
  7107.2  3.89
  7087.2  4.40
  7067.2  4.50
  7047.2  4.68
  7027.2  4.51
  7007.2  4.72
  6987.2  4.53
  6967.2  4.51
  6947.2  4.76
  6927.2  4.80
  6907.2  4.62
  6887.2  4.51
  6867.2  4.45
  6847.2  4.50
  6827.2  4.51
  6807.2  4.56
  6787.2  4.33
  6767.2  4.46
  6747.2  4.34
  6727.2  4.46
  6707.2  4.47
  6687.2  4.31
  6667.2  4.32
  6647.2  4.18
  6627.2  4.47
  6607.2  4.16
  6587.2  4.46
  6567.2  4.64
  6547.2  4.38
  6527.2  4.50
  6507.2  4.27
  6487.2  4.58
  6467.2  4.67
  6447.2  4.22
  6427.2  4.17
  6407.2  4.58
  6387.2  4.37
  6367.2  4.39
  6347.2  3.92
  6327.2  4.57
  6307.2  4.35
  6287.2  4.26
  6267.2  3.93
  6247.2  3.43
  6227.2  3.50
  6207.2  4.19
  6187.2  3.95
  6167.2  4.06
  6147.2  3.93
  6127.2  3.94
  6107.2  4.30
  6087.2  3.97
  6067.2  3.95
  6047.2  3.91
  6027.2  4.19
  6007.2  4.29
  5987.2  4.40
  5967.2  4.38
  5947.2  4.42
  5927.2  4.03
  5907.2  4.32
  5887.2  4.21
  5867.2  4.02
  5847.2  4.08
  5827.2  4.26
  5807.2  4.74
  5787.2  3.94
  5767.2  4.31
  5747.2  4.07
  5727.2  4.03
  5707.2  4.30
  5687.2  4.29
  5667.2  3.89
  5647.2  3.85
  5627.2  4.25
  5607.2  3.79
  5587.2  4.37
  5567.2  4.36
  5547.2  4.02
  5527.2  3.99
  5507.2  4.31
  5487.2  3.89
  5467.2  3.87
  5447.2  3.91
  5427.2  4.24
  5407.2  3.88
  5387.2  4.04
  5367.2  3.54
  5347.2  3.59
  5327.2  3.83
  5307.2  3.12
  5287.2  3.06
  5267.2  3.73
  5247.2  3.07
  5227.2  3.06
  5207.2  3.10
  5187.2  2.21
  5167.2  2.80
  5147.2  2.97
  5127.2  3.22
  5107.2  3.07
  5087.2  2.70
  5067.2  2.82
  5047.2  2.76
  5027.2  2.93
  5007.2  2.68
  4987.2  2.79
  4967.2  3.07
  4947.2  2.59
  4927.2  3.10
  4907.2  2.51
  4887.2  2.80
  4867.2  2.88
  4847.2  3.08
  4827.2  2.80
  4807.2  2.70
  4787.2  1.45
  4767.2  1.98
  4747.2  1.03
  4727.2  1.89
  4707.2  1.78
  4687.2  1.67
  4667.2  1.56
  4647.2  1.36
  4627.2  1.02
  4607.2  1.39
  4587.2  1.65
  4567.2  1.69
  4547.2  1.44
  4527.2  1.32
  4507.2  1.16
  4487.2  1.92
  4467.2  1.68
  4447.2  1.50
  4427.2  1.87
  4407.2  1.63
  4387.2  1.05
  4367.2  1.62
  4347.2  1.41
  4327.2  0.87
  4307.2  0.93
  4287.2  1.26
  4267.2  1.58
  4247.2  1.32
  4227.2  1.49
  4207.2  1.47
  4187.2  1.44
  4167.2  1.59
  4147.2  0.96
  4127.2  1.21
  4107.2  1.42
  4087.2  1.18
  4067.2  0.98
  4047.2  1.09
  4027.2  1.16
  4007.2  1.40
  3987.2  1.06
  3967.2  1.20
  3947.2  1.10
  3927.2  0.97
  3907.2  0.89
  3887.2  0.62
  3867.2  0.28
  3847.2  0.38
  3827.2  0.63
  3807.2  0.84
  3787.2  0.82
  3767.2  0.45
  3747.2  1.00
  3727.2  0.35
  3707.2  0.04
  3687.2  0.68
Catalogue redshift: 0.21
